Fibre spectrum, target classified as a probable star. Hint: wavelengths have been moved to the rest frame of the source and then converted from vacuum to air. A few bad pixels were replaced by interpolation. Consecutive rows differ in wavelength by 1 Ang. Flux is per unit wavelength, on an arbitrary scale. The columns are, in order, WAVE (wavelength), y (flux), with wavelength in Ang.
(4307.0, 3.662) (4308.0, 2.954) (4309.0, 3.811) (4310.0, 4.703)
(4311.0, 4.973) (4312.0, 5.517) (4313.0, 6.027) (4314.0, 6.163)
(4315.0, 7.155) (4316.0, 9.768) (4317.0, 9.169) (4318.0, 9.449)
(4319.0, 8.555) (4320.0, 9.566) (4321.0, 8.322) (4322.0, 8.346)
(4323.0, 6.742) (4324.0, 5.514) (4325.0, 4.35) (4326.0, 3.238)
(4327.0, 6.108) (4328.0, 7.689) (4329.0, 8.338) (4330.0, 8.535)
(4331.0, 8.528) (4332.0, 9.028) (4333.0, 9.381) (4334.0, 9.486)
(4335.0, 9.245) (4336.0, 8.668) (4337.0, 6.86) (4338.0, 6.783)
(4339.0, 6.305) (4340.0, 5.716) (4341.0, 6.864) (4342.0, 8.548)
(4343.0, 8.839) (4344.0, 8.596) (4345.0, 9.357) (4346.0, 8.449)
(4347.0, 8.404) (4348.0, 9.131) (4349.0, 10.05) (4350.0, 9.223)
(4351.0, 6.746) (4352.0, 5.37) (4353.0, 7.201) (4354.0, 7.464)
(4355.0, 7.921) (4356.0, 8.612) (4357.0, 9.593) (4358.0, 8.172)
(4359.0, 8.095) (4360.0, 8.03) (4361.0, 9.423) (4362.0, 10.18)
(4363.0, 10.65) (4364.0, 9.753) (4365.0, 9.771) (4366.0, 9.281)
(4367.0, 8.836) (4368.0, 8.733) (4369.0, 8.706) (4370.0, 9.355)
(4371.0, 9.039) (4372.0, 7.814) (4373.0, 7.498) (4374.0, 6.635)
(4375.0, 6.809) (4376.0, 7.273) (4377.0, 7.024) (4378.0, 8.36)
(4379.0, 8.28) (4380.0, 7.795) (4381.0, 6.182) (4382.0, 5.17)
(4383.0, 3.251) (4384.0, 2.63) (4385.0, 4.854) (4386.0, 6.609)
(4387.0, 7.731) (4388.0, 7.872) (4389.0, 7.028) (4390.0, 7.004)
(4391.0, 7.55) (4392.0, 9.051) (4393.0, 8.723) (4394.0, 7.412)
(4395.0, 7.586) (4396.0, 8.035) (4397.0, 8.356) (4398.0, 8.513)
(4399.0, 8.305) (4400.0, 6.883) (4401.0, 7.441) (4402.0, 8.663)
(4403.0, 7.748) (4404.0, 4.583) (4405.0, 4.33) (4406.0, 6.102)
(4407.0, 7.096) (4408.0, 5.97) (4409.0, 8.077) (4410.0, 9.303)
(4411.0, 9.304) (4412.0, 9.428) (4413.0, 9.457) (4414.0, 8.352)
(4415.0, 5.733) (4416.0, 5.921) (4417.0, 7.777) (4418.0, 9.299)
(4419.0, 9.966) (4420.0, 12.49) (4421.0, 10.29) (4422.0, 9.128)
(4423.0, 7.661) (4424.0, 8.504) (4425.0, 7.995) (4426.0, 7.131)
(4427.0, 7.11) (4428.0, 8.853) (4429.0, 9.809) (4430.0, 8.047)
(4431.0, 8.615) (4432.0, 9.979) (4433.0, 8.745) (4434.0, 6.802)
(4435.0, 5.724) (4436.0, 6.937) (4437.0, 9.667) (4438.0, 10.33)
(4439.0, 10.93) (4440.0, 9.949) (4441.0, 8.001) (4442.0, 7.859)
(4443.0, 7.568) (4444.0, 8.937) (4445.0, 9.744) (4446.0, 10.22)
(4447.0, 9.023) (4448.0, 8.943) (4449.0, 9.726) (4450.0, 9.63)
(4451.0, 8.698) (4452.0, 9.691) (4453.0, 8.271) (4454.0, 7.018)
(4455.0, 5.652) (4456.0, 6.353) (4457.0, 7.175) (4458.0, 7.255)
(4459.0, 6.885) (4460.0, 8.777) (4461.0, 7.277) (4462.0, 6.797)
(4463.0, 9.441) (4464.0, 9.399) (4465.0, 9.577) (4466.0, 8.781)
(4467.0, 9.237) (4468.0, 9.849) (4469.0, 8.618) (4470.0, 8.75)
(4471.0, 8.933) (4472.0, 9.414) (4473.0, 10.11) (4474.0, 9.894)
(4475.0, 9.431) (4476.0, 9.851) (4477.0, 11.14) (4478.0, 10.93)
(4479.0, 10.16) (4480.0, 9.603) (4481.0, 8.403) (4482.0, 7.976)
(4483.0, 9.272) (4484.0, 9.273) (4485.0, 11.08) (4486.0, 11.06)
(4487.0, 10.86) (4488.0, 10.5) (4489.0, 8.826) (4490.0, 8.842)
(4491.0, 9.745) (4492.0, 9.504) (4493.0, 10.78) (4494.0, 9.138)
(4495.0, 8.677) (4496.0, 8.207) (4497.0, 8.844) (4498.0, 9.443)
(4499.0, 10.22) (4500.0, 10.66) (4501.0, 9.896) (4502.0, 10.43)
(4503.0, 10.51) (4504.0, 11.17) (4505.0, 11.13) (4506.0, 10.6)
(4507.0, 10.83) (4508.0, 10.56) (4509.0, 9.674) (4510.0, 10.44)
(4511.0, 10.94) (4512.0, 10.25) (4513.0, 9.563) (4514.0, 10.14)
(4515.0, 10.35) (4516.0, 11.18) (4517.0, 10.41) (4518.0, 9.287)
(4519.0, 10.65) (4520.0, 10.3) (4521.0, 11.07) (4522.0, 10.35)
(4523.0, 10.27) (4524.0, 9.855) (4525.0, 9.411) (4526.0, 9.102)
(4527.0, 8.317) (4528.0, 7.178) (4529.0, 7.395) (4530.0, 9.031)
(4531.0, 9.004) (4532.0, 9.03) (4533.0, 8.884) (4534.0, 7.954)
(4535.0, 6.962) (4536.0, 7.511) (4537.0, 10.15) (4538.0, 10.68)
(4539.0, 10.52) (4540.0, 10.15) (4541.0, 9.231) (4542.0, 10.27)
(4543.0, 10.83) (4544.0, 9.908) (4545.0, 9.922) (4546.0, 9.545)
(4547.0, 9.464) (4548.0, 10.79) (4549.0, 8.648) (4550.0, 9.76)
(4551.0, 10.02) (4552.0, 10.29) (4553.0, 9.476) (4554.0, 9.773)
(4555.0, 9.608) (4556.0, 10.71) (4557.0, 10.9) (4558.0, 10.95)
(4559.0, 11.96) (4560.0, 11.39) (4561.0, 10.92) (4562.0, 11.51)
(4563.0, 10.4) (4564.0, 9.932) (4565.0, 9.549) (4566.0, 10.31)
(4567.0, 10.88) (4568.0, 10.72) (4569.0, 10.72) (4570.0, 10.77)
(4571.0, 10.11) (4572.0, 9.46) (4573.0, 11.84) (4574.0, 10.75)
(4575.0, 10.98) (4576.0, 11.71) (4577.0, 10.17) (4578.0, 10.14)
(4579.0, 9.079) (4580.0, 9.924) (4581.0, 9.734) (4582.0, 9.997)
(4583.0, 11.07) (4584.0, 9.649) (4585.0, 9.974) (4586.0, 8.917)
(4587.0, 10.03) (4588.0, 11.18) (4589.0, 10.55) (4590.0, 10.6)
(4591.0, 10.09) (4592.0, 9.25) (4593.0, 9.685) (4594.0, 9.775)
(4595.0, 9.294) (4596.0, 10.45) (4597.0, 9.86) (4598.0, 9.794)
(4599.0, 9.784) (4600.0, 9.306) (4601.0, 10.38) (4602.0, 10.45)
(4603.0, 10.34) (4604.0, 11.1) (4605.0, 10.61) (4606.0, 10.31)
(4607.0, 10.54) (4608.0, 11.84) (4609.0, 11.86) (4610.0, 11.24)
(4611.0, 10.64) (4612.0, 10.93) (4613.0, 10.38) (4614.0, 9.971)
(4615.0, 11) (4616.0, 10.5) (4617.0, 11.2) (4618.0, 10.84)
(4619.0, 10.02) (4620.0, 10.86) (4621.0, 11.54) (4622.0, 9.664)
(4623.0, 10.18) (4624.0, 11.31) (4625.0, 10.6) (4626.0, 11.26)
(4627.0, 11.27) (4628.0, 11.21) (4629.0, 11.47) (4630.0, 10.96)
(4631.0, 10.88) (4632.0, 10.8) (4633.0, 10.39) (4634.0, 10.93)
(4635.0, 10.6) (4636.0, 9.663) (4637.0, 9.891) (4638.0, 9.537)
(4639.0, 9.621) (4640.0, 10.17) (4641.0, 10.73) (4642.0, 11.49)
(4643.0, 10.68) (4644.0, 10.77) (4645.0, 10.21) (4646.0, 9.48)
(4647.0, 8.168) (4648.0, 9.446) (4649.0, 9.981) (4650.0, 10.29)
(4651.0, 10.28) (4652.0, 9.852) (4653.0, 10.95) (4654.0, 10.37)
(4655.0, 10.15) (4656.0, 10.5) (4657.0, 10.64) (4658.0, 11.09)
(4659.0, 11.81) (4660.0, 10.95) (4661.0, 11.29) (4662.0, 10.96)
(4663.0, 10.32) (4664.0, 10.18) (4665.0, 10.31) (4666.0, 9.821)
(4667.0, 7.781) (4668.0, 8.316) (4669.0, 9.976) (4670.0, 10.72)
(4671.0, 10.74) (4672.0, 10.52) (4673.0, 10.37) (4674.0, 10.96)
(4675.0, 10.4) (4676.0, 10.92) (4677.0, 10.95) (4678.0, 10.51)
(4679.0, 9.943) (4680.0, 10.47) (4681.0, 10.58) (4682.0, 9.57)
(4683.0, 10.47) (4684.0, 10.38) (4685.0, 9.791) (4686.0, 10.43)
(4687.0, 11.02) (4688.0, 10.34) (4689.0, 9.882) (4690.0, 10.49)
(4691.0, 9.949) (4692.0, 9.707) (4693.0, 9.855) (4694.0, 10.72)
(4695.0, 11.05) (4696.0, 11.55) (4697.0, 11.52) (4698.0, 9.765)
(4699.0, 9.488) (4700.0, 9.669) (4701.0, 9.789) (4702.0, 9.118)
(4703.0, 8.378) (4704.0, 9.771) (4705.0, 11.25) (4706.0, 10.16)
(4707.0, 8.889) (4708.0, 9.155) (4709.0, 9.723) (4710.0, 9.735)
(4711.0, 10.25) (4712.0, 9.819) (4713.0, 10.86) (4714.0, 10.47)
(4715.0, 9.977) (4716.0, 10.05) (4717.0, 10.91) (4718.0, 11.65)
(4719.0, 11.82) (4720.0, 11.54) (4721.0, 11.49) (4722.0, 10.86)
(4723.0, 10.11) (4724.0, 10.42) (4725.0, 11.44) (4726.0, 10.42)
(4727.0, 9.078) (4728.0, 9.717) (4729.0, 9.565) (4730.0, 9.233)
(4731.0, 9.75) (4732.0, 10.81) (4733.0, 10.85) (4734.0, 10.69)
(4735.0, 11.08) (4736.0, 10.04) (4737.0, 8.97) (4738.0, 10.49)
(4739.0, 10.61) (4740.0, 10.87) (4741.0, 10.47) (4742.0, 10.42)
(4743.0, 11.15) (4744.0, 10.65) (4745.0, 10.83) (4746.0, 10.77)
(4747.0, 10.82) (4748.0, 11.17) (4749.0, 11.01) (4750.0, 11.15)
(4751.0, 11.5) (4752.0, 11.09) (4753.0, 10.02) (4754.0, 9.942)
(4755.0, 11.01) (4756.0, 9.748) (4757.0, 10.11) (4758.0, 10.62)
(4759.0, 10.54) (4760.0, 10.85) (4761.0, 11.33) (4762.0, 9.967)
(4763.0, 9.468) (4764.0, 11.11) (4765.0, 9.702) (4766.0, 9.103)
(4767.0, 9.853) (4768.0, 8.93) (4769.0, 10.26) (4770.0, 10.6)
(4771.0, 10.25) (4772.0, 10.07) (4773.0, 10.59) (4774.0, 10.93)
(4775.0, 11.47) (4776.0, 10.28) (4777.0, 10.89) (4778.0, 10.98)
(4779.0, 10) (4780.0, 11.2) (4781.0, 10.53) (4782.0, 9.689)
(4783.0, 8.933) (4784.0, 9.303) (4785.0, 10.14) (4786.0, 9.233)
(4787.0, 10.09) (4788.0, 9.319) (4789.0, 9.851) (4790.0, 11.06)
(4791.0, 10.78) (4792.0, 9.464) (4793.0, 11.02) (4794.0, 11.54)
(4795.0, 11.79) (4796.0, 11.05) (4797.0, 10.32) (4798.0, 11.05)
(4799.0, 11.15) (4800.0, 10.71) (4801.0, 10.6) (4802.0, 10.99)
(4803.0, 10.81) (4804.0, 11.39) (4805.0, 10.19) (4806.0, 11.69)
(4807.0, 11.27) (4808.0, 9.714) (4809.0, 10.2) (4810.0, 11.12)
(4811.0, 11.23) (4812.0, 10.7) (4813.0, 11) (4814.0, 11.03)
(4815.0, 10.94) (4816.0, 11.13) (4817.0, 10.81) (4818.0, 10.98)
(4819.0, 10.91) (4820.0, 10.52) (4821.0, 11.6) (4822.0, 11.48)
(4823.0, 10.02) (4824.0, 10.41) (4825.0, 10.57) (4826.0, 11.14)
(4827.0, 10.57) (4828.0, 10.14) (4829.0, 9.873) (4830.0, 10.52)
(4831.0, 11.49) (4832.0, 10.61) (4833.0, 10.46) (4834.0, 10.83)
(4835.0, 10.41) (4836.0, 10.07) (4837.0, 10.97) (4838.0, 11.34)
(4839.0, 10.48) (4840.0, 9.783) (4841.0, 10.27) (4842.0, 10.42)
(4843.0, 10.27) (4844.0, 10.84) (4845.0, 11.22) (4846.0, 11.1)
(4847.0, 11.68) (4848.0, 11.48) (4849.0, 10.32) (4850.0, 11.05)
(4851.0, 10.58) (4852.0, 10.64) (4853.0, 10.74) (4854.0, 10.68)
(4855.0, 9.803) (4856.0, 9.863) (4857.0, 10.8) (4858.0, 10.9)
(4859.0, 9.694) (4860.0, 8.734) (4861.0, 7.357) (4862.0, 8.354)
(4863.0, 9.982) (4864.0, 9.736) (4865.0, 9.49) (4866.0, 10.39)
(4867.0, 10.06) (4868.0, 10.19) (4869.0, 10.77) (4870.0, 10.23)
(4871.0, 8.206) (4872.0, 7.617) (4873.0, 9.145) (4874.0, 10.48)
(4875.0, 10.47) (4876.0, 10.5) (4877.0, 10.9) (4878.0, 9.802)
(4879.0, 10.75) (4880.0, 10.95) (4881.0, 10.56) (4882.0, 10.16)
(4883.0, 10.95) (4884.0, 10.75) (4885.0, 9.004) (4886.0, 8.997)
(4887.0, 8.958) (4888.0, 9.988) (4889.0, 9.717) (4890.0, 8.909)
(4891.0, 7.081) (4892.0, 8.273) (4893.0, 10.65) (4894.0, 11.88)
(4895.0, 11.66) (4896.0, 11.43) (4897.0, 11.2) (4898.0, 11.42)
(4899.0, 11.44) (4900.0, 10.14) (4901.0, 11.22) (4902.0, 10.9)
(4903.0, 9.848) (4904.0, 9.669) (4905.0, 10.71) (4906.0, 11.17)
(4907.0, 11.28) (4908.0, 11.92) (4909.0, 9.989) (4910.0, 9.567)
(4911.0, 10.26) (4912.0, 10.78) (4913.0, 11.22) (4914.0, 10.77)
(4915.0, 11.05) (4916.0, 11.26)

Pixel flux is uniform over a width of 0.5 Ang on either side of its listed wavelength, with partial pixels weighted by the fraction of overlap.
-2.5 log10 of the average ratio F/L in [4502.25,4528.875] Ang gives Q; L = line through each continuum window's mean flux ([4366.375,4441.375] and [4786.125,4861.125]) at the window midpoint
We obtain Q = -0.18 mag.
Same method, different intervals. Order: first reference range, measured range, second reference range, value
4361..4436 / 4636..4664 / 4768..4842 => -0.085 mag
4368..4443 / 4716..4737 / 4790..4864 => -0.061 mag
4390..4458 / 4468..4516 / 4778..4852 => -0.147 mag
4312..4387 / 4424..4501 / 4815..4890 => -0.075 mag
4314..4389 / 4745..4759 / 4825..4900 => -0.103 mag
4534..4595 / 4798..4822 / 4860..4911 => -0.085 mag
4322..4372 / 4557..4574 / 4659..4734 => -0.134 mag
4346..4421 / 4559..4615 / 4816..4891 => -0.168 mag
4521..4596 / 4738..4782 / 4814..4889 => -0.033 mag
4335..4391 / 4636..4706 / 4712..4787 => -0.037 mag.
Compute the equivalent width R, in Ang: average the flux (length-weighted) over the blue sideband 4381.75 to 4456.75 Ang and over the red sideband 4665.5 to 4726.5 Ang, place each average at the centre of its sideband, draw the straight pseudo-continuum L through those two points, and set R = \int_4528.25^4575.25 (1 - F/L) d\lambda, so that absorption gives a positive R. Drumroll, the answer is -4.6 Ang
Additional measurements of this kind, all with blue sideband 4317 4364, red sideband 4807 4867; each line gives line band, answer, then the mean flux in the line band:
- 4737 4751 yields -1.00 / 10.8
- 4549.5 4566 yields -2.37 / 10.4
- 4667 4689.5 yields -1.27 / 10.3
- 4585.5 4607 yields -1.78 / 10.1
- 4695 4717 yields -0.35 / 10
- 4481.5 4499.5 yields -1.57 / 9.57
